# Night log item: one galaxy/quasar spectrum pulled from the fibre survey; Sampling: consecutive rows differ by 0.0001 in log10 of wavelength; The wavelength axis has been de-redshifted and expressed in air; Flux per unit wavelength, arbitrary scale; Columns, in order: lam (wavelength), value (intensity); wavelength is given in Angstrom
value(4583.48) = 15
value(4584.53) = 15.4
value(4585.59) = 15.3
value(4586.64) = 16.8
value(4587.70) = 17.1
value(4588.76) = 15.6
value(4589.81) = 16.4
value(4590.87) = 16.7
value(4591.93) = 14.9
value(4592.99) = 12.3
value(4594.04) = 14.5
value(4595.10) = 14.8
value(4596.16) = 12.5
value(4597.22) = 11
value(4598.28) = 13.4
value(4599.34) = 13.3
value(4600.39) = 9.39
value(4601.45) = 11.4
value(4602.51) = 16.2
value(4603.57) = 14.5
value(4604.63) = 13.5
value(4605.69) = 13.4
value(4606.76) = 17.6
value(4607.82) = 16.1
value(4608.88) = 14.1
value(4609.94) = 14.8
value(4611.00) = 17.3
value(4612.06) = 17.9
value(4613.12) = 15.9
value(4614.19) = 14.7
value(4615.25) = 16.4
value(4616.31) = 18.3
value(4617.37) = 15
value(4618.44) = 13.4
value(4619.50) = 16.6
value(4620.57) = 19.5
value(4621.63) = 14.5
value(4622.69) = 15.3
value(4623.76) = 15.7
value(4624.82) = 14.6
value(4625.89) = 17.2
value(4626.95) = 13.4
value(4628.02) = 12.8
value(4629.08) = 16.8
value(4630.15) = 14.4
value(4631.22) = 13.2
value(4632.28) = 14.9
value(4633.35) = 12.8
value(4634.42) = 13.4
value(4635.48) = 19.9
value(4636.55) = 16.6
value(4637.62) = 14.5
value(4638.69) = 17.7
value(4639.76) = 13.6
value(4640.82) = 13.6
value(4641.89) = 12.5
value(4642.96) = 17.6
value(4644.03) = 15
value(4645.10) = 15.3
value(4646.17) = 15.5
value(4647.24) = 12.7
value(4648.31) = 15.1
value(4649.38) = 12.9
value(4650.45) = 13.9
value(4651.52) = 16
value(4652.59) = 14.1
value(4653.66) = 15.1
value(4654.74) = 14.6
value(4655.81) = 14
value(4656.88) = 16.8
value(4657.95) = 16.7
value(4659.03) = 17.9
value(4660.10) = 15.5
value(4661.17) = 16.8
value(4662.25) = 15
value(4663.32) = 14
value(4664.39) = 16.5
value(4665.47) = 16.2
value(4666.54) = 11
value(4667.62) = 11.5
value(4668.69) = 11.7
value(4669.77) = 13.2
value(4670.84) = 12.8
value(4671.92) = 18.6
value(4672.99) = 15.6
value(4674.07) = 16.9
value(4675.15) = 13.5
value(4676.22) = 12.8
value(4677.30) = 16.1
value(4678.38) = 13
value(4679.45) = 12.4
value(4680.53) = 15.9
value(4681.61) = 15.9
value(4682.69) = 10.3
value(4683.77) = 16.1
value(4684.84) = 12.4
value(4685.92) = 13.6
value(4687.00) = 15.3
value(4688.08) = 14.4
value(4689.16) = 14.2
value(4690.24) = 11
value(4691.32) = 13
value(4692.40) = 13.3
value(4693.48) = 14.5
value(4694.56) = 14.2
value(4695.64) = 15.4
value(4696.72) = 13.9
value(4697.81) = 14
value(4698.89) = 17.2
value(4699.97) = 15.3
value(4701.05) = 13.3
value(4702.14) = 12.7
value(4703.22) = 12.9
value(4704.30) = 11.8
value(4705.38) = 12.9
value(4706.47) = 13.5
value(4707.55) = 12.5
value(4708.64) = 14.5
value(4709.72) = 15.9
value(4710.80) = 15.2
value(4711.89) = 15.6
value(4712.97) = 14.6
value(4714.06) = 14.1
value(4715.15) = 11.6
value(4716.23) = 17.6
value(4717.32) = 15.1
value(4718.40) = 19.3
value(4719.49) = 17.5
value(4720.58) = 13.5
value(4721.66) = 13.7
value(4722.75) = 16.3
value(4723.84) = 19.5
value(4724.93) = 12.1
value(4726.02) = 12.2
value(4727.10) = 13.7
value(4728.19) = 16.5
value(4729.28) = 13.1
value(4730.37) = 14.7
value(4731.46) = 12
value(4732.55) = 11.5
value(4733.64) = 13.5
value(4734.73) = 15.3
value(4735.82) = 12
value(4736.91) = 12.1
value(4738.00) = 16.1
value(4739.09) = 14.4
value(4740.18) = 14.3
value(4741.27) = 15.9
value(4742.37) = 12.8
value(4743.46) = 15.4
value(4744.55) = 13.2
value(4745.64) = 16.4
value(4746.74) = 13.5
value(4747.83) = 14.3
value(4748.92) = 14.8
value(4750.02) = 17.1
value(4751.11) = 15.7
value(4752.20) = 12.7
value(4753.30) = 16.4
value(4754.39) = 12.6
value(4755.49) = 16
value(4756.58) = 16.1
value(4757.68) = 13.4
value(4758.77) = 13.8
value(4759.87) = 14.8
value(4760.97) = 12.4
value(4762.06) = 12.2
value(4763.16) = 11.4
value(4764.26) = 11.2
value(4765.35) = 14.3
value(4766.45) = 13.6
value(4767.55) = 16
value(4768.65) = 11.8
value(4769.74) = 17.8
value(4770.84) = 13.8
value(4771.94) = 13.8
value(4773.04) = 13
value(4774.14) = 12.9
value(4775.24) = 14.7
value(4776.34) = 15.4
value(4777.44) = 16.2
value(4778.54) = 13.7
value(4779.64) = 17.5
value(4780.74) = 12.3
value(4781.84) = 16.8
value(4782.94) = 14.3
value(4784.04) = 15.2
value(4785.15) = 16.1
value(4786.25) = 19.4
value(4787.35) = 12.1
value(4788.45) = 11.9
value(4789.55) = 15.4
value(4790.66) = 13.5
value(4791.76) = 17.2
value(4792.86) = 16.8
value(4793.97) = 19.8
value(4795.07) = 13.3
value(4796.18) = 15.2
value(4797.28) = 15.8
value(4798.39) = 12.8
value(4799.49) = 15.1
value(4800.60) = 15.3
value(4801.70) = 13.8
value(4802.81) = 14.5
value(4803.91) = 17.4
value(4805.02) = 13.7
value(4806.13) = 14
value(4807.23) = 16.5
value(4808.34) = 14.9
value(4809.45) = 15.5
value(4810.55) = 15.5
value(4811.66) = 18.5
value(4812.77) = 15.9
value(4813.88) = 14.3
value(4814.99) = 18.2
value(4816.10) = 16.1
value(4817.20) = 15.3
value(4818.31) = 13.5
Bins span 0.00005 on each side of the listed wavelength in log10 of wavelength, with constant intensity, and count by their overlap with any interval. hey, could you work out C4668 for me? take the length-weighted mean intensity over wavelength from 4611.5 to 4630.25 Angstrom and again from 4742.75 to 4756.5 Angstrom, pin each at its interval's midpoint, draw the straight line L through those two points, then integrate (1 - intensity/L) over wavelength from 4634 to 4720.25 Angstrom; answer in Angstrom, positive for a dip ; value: 4.2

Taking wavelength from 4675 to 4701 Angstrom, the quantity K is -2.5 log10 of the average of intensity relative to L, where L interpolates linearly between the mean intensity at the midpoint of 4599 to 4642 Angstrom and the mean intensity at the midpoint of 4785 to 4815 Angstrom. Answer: 0.08 mag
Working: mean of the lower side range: 15.1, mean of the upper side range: 15.4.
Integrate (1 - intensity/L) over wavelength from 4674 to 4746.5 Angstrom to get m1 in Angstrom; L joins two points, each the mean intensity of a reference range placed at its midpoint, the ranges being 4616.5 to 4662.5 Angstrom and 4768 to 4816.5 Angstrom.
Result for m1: 4.51 Angstrom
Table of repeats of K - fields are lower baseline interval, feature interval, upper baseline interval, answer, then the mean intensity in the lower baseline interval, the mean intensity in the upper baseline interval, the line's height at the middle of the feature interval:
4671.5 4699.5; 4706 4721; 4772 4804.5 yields -0.037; 14.4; 15.1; 14.5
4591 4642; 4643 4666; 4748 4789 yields -0.039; 14.8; 14.4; 14.7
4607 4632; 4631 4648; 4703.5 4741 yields 0.027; 15.6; 14.4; 15.3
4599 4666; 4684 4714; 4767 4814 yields 0.085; 15.1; 15.1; 15.1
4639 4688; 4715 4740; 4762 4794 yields 0.005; 14.6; 14.6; 14.6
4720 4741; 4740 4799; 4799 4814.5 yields 0.008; 14.1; 15.4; 14.7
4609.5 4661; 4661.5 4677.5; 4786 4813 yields 0.072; 15.3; 15.3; 15.3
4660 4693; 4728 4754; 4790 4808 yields 0.034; 14.1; 15.3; 14.7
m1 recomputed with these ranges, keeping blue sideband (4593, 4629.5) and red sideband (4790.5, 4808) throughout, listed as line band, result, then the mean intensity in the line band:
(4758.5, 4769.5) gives 1.4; 13.3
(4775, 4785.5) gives 0.0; 15.2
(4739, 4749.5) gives 0.5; 14.5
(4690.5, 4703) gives 0.8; 14.1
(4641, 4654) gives 0.3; 14.6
